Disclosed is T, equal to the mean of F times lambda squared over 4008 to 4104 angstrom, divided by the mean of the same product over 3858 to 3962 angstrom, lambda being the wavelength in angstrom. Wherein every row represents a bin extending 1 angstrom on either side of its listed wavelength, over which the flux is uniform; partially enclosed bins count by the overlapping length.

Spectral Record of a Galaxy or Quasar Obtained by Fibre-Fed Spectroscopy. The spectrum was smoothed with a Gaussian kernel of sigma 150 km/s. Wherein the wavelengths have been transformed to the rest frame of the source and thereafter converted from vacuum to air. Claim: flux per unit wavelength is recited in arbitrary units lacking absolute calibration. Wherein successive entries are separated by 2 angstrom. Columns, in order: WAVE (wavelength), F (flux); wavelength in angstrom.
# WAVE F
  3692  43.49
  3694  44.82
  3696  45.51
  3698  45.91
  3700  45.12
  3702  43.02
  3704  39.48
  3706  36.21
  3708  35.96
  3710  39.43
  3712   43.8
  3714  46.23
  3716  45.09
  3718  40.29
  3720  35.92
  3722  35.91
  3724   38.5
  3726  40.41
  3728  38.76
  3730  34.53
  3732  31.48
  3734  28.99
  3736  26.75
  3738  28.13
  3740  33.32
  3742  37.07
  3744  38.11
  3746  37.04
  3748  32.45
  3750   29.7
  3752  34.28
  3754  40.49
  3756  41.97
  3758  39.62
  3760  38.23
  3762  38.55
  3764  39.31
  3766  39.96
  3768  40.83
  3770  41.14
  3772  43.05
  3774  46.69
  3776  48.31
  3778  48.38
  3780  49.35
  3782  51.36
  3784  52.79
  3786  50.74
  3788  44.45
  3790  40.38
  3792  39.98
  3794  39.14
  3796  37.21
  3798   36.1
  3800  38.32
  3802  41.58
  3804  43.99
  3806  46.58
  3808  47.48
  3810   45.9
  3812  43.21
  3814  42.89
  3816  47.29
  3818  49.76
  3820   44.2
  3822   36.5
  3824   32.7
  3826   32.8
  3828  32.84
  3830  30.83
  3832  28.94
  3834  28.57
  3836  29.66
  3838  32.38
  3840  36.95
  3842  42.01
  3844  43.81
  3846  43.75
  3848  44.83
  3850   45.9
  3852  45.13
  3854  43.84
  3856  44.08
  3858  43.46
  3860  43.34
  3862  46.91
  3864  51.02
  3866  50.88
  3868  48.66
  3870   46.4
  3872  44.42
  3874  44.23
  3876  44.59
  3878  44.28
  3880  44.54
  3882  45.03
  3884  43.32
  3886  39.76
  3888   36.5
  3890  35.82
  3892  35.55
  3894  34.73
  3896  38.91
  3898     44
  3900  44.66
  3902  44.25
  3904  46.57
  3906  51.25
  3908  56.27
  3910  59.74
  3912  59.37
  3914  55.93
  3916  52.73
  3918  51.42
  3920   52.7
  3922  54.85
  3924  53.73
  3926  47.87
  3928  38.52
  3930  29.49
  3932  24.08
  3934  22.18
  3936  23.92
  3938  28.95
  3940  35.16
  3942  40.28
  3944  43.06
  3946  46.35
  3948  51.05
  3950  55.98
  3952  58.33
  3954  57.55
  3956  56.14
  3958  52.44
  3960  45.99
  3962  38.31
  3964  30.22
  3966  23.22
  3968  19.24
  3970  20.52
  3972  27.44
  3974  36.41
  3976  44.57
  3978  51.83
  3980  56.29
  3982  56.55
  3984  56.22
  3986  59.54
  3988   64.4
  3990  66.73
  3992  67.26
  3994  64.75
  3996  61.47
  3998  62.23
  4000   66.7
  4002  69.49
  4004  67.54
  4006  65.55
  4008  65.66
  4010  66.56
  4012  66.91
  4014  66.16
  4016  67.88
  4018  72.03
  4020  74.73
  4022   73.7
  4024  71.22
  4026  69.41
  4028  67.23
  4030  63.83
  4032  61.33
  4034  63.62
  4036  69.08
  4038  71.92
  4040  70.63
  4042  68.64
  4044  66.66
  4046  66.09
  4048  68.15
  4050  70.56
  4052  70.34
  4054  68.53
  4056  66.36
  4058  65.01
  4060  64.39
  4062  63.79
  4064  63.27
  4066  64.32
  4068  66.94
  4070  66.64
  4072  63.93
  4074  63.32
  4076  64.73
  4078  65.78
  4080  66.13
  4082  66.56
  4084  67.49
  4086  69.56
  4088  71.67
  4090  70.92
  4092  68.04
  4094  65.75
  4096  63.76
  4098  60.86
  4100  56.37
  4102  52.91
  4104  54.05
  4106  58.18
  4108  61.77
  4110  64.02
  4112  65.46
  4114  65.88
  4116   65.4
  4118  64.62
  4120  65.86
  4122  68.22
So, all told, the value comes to 1.59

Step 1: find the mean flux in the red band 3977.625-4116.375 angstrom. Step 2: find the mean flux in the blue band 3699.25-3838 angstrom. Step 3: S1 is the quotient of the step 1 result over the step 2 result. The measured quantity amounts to 1.66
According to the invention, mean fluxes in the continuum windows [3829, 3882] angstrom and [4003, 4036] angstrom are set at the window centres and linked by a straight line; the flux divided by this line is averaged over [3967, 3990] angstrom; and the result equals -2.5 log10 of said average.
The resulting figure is 0.324 mag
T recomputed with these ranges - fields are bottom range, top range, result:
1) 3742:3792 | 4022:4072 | 1.85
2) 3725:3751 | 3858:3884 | 1.47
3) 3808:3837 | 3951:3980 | 1.16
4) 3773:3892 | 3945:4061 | 1.53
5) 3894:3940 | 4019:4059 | 1.65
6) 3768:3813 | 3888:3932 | 1.11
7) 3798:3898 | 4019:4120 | 1.78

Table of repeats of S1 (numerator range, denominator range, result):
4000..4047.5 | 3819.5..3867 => 1.71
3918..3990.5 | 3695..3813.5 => 1.08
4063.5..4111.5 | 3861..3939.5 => 1.46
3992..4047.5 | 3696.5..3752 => 1.81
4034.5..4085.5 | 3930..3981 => 1.70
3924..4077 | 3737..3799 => 1.39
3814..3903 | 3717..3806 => 1.04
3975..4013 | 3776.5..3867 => 1.48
